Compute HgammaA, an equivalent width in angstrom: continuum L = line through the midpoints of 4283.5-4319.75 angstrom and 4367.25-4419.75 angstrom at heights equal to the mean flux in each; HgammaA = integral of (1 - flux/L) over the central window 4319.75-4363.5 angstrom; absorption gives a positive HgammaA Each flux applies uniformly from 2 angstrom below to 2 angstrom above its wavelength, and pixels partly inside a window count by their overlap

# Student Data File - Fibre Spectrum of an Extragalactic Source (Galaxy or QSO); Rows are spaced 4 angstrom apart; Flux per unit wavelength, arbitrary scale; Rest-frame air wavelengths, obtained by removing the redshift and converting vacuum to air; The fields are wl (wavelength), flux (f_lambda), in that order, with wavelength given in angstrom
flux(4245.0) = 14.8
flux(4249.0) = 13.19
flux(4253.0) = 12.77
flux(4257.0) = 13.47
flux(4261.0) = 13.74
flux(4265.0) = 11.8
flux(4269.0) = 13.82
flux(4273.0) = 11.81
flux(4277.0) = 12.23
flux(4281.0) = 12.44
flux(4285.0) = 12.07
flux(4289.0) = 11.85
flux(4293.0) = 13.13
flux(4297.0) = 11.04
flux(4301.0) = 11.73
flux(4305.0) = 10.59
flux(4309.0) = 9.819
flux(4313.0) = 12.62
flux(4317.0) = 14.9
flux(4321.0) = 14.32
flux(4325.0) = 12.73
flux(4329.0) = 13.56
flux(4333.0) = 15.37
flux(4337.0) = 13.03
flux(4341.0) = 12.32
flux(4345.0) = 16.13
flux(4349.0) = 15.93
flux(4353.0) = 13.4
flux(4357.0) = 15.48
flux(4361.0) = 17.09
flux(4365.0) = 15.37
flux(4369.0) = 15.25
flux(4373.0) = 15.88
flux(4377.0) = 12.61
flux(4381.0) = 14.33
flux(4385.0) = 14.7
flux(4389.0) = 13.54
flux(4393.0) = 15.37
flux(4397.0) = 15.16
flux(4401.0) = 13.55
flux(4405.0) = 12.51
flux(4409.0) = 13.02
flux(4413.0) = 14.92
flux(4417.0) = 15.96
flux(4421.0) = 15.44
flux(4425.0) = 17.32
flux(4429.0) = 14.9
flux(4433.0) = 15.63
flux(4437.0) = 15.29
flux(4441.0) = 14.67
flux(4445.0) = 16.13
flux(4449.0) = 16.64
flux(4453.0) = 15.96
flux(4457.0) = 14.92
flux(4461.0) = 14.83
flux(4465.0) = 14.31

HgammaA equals -4.8 angstrom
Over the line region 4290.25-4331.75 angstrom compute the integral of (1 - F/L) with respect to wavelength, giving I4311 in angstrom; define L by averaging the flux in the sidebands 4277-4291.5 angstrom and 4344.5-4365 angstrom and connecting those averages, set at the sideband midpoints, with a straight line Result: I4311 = 3.0 angstrom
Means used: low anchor 12.2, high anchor 15.5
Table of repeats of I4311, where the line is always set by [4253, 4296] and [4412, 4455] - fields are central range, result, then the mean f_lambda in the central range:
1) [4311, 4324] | -0.4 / 13.9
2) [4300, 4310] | 1.9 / 10.7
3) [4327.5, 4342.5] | 0.2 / 13.6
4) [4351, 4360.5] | -0.4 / 14.9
